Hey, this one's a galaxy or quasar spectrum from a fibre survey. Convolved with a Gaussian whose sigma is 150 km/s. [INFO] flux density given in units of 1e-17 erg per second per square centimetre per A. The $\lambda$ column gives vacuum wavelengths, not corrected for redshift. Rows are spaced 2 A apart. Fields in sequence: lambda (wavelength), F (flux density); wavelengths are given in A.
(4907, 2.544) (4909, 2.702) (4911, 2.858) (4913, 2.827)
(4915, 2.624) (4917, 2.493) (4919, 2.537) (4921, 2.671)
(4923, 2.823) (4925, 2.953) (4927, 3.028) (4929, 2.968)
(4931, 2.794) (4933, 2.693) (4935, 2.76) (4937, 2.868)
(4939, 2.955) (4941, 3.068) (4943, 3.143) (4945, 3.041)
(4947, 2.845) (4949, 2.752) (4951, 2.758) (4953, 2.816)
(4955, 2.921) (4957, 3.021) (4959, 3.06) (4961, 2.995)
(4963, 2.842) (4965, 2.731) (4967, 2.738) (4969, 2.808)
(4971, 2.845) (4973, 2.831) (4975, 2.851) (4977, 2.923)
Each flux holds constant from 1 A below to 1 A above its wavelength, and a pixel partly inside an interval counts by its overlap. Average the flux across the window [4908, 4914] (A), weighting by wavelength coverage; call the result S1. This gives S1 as 2.8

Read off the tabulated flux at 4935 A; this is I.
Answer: 2.76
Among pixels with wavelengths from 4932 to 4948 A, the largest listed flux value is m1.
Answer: 3.143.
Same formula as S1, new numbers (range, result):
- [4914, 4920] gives 2.55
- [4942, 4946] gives 3.09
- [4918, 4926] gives 2.75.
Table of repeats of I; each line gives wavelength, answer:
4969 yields 2.808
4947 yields 2.845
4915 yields 2.624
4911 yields 2.858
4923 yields 2.823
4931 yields 2.794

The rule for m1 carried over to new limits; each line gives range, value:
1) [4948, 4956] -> 2.921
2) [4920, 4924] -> 2.823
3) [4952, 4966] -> 3.06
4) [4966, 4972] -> 2.845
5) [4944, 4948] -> 3.041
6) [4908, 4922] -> 2.858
